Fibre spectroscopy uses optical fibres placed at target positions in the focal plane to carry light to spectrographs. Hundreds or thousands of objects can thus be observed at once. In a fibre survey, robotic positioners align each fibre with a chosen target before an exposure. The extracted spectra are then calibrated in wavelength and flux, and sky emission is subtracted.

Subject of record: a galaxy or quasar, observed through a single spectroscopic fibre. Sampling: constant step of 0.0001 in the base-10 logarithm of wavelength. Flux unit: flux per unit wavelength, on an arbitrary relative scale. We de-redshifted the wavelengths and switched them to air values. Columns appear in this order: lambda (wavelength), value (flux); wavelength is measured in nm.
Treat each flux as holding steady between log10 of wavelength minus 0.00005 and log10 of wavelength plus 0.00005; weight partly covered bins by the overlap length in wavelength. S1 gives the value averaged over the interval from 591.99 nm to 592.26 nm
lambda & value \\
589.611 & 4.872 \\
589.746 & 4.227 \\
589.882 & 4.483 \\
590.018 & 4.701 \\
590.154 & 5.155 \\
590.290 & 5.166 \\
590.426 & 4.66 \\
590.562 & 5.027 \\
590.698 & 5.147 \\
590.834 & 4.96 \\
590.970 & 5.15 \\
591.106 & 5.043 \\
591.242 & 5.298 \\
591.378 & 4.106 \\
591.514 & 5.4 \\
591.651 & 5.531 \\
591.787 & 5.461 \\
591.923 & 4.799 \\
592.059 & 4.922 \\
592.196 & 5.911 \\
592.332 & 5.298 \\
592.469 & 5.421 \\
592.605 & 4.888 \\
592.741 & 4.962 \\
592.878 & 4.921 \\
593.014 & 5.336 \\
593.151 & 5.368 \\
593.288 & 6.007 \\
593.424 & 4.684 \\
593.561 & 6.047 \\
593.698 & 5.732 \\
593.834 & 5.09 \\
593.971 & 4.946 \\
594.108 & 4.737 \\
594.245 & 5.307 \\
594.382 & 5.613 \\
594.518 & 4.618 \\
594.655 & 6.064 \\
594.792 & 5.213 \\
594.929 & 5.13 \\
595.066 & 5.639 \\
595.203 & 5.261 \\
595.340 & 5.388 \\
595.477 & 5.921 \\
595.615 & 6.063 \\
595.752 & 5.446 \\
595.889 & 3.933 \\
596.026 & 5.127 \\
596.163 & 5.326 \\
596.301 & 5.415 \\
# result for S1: 5.4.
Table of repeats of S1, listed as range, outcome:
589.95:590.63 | 4.94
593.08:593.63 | 5.52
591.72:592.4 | 5.28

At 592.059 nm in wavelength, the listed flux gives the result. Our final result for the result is 4.922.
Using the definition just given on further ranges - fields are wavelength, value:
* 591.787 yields 5.461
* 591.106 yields 5.043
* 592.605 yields 4.888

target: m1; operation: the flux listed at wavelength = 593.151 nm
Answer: 5.368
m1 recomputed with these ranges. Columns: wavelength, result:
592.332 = 5.298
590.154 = 5.155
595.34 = 5.388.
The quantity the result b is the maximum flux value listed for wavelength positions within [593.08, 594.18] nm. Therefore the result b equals 6.047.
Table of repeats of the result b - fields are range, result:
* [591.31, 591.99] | 5.531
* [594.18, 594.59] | 5.613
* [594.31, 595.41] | 6.064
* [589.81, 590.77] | 5.166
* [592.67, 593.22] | 5.368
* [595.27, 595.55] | 5.921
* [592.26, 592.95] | 5.421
